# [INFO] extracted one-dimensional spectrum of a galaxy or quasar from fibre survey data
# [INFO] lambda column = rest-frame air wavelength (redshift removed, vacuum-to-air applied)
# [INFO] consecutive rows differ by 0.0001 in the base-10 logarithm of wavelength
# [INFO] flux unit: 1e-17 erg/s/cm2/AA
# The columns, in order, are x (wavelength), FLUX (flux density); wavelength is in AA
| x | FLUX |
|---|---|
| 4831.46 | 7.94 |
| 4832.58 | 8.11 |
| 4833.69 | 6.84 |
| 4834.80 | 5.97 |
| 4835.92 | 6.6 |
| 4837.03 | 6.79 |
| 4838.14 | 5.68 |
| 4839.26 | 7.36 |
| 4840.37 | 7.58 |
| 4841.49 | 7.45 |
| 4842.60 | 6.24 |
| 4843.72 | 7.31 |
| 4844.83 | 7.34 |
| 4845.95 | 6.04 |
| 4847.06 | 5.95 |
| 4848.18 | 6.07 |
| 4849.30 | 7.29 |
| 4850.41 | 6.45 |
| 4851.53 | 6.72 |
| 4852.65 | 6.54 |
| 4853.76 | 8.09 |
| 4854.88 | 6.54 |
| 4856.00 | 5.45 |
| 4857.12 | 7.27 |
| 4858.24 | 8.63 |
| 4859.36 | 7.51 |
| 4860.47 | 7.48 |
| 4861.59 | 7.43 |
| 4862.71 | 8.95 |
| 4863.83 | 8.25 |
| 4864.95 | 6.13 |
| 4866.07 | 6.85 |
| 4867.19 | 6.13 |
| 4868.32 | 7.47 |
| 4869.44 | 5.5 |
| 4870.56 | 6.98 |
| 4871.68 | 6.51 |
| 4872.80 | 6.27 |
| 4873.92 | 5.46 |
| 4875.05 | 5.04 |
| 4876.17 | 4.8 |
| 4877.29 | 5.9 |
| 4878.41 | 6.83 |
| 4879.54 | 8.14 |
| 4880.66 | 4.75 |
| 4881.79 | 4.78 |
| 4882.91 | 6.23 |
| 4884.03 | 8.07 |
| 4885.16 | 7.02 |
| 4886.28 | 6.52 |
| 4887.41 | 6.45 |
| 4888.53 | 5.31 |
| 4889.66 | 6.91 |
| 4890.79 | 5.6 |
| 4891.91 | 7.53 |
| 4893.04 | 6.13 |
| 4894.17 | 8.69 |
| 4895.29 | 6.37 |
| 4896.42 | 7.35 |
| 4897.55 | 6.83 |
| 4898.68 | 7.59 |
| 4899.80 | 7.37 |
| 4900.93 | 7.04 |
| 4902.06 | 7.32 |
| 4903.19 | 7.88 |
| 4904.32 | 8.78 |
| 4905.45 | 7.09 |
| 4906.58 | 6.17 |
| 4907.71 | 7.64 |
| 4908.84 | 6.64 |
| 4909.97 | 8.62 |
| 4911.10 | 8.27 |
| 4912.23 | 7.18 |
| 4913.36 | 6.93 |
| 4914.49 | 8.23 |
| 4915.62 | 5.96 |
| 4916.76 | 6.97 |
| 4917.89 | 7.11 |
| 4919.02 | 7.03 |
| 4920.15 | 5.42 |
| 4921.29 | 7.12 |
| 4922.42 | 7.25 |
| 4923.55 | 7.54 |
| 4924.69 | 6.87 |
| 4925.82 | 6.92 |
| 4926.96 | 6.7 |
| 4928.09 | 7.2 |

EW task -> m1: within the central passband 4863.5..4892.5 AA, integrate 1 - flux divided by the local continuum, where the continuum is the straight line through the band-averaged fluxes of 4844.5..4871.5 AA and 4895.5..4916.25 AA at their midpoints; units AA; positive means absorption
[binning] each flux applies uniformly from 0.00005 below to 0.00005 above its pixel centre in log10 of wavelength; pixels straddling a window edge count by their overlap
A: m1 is 3.2 AA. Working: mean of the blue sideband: 6.95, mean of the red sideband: 7.36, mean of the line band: 6.35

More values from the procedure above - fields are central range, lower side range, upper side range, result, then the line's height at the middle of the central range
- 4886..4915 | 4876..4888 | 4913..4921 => -2.5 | 6.6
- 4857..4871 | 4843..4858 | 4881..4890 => -1.5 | 6.59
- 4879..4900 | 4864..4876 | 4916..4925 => -0.7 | 6.5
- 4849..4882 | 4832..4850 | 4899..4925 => 1.2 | 6.94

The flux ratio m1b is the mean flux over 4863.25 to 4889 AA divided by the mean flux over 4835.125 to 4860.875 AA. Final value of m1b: 0.92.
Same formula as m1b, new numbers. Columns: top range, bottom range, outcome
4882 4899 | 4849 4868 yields 0.95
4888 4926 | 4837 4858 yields 1.05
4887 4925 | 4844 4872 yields 1.02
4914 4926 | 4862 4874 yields 1.02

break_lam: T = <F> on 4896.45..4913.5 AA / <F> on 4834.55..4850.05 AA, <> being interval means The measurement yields 1.11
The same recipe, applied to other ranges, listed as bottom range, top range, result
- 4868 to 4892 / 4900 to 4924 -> 1.16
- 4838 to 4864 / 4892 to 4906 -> 1.04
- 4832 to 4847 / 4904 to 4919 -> 1.07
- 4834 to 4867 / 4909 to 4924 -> 1.03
